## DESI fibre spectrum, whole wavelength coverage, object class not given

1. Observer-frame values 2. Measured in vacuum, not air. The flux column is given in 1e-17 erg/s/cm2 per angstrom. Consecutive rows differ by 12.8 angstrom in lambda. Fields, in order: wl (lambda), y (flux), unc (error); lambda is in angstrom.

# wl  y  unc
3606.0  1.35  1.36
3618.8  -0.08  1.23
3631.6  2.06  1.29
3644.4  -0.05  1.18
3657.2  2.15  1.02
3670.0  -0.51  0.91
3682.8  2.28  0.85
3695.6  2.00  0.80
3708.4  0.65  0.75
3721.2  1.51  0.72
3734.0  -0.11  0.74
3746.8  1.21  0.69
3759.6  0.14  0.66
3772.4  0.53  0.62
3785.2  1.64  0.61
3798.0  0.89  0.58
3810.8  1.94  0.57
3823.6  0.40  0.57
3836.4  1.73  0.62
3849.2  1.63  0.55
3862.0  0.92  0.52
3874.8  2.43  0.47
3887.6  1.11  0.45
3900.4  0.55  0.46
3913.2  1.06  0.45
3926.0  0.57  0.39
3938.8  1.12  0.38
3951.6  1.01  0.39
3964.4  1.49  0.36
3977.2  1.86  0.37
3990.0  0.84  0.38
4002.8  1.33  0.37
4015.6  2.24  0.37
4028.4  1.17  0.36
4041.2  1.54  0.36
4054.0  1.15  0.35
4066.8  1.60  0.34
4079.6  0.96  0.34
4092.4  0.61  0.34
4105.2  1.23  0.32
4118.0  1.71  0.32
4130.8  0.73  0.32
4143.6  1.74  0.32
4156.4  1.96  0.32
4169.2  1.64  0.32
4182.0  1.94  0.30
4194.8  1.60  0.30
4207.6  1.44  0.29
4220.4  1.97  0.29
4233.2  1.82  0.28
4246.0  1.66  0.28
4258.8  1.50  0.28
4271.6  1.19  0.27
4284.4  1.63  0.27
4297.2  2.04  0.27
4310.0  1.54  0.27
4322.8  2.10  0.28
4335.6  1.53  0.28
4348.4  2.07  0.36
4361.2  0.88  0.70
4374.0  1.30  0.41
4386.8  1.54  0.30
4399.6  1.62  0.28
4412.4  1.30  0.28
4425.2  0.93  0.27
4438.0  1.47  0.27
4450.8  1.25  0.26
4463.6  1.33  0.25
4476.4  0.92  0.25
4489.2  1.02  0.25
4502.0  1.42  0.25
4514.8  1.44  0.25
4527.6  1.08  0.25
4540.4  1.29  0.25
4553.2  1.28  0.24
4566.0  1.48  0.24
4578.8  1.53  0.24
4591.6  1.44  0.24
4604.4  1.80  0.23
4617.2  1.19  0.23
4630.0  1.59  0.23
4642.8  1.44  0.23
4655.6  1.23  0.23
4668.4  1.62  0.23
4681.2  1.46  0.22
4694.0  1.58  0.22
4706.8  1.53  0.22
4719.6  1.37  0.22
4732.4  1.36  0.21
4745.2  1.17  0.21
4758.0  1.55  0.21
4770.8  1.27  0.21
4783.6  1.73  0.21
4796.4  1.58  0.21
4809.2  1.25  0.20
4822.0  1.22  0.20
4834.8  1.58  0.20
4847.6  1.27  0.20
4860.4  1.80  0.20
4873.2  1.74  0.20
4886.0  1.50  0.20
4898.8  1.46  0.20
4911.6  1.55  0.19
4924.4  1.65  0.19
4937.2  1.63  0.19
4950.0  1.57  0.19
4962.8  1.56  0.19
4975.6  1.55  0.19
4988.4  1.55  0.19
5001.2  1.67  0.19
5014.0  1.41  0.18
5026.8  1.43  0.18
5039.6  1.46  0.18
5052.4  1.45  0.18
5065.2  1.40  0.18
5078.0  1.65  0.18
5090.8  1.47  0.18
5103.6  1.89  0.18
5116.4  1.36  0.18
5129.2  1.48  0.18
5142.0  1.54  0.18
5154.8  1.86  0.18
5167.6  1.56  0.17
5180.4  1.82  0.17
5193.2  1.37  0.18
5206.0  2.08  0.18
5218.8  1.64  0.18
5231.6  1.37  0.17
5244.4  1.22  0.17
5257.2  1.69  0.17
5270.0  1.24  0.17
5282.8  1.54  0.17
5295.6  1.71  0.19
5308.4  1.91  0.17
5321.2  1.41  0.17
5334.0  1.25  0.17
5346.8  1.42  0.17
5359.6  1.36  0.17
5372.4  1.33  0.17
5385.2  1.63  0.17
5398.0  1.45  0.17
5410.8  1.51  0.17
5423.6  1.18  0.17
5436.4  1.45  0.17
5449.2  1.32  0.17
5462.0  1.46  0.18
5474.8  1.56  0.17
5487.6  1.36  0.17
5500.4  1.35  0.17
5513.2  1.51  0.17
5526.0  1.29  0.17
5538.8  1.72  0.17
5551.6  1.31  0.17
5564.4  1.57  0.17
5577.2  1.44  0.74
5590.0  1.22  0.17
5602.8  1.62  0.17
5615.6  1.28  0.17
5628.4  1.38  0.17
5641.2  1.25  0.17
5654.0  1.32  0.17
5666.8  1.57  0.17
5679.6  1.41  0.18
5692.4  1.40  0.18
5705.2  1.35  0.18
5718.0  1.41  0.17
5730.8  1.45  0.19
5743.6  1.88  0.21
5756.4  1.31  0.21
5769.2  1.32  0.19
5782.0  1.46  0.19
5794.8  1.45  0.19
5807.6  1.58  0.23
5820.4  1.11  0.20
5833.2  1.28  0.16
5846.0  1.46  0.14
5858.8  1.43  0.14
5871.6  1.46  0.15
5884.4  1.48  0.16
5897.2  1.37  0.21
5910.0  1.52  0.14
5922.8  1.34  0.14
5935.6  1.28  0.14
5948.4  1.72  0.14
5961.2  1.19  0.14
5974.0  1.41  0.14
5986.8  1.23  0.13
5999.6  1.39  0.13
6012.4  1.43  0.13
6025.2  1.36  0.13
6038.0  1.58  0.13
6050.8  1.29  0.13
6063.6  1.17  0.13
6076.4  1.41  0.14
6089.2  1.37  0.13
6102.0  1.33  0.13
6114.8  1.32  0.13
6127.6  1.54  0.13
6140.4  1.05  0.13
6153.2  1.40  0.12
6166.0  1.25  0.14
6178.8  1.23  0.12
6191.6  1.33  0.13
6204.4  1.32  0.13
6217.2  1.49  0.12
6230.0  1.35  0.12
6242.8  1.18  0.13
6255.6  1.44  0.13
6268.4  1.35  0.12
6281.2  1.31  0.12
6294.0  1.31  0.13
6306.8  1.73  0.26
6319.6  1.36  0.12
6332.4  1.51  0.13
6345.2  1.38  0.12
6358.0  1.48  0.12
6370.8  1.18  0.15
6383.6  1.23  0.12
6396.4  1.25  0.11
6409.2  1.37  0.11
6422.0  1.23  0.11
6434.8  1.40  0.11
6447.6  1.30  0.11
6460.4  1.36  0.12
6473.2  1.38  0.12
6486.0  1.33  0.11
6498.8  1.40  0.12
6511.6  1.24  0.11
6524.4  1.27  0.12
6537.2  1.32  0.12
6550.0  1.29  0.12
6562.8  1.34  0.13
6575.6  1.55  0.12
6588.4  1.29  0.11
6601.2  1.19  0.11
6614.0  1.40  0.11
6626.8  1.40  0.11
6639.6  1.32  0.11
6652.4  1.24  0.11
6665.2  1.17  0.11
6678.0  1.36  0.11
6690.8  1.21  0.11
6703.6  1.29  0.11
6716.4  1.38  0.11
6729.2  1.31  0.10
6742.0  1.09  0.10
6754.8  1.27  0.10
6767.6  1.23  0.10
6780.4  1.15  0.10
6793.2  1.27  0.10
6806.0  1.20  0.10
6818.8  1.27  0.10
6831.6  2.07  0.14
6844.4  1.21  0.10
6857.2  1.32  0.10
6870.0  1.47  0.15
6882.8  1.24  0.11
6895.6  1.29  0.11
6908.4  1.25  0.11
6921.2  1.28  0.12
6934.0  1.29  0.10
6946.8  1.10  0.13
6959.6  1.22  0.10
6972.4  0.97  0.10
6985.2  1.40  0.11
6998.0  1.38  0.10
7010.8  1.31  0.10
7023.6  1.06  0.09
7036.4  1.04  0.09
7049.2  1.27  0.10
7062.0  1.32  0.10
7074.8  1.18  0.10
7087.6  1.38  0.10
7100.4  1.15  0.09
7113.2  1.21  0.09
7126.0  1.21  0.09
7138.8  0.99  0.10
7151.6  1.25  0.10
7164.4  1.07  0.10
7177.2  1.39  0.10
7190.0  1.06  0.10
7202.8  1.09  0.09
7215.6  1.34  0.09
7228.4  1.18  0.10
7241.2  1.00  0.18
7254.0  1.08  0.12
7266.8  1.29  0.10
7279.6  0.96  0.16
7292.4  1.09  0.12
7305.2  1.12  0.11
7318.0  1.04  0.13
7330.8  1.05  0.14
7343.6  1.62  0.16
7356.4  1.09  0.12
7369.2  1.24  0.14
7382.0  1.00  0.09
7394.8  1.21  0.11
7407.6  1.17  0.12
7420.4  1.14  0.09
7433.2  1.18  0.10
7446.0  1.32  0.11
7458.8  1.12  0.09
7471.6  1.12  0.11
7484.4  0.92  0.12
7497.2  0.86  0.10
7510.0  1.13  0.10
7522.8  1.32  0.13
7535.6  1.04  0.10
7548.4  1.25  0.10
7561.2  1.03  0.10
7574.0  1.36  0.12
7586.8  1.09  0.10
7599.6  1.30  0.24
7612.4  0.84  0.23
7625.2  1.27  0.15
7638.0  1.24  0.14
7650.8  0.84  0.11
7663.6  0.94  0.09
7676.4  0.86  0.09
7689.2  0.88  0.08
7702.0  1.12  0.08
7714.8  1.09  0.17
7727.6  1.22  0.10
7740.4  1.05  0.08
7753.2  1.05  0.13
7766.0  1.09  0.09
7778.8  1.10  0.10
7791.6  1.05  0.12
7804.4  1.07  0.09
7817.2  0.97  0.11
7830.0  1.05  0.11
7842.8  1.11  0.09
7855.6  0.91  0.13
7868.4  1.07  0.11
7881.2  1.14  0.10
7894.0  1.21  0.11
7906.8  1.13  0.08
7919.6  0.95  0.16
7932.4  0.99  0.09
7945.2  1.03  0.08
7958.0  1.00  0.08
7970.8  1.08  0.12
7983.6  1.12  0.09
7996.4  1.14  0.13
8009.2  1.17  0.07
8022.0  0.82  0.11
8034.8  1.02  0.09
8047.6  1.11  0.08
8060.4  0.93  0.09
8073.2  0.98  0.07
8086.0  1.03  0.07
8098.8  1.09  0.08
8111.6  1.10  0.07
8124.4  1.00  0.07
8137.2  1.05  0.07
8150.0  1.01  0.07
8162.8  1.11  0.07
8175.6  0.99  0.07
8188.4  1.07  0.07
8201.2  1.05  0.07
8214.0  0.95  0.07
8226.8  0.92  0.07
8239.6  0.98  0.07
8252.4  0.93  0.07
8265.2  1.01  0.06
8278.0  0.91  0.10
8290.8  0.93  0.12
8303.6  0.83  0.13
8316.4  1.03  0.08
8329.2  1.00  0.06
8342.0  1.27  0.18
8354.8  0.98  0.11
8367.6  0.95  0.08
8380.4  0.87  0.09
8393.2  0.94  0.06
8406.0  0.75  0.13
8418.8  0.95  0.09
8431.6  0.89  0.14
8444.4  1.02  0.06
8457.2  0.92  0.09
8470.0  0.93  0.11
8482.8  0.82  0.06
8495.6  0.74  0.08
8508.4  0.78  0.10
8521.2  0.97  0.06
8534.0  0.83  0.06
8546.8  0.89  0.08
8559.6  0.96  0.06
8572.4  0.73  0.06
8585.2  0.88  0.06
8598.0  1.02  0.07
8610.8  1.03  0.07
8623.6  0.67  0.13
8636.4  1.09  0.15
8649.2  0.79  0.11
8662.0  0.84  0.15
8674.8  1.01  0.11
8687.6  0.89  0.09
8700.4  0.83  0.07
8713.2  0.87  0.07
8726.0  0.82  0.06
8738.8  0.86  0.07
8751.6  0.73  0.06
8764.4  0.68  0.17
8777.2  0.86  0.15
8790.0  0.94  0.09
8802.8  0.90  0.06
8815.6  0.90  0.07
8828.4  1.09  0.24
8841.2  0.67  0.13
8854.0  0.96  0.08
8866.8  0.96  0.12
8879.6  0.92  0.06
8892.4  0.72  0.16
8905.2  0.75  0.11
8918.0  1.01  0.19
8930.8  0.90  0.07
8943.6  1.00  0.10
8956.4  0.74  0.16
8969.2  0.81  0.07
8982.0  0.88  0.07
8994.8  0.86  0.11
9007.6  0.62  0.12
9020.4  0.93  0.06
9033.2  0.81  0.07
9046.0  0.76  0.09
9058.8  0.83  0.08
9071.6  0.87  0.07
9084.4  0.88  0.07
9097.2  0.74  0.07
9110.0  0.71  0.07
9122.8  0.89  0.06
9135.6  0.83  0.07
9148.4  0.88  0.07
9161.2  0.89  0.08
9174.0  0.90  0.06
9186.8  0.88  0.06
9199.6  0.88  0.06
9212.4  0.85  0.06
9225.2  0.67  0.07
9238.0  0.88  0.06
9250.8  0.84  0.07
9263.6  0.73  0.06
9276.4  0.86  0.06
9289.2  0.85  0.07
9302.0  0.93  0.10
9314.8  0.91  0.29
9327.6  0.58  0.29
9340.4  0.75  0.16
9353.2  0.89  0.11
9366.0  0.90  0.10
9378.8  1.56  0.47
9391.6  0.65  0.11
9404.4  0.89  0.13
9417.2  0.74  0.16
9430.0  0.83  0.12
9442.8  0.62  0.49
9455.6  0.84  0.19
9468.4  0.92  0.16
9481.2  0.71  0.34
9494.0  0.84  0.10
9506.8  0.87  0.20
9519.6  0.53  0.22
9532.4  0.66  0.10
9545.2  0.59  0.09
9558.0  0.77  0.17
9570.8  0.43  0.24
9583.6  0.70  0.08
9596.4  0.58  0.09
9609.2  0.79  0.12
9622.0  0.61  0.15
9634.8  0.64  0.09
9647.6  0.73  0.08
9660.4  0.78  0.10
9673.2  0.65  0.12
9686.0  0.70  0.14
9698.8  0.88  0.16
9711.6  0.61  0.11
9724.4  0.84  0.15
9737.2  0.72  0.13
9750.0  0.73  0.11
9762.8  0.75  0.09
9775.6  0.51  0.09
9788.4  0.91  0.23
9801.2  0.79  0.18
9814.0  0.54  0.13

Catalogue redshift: 0.040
